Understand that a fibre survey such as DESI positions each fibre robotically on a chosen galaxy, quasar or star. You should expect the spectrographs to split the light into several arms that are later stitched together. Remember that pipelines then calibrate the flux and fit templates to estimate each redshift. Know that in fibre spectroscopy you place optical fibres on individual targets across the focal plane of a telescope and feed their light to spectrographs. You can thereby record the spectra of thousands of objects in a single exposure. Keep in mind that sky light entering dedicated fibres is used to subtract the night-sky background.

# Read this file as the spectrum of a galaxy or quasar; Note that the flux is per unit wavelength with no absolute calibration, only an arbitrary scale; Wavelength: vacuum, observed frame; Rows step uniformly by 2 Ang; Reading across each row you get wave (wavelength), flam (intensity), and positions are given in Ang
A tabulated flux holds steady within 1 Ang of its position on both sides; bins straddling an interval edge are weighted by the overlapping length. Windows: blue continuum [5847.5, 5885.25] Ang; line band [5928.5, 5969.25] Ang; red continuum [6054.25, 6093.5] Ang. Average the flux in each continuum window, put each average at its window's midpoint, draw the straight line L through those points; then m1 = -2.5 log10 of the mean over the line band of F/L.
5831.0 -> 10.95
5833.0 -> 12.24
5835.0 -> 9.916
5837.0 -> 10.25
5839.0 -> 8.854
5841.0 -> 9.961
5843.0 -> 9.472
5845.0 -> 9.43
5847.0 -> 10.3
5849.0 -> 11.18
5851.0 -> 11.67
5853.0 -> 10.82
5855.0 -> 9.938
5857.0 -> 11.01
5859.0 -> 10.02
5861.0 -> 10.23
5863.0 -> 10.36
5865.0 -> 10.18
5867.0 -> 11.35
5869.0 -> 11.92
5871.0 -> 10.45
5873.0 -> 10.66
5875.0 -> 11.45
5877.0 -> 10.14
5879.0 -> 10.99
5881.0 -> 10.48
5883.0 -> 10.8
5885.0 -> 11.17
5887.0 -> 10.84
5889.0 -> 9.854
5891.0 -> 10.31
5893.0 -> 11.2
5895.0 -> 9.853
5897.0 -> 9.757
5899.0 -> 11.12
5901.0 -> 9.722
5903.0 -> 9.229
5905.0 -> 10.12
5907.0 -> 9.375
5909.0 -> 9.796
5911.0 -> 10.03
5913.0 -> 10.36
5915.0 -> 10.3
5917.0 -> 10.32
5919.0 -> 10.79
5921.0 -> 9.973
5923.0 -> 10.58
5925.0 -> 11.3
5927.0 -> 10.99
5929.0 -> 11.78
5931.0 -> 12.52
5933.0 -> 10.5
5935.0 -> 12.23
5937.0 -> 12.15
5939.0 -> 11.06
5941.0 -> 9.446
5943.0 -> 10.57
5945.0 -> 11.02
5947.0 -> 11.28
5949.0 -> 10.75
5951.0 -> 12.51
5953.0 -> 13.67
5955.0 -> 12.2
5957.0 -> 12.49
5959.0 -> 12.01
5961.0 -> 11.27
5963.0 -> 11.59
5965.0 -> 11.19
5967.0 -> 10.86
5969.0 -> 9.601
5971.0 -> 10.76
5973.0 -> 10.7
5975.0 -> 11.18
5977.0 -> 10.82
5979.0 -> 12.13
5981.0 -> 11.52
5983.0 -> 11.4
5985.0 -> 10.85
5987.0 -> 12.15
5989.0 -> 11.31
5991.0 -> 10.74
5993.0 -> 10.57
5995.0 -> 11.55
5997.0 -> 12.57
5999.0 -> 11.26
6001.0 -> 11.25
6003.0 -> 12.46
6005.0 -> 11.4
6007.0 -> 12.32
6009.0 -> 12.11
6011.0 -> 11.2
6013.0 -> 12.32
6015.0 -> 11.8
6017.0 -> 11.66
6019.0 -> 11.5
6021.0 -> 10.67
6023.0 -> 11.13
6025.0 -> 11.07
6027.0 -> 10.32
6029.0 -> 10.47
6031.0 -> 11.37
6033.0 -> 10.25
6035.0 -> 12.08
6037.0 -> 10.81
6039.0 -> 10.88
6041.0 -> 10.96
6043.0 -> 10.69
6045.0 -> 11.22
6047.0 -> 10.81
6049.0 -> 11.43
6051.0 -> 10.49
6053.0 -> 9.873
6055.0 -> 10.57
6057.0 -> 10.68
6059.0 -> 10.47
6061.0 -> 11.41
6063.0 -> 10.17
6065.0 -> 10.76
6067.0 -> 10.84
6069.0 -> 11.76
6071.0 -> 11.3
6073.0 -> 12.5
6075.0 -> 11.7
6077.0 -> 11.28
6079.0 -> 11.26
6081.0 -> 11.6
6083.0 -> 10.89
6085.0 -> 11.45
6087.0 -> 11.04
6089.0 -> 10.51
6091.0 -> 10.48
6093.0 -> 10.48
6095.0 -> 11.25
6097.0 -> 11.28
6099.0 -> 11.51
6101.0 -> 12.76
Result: -0.06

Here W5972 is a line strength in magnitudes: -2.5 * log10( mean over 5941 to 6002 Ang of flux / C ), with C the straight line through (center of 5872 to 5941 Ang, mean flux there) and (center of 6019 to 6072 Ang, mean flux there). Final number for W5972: -0.06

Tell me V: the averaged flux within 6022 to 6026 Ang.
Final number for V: 11.1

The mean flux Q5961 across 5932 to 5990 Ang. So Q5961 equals 11.4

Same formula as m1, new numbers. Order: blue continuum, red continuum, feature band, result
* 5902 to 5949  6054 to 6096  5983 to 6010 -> -0.07 mag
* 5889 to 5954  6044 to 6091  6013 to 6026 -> -0.04 mag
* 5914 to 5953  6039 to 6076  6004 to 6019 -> -0.07 mag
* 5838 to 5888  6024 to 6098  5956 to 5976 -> -0.04 mag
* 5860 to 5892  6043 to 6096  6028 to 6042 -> 0.00 mag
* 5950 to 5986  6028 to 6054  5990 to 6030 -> -0.03 mag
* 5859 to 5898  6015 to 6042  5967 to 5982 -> -0.01 mag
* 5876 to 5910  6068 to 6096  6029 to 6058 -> 0.02 mag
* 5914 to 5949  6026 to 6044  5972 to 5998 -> -0.04 mag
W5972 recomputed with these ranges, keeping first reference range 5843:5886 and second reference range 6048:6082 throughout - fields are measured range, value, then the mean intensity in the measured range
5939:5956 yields -0.06 mag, 11.4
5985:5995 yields -0.03 mag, 11.2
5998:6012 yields -0.07 mag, 11.7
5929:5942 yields -0.05 mag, 11.4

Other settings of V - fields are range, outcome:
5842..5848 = 9.73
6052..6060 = 10.4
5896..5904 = 9.96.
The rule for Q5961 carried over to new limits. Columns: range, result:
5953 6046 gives 11.3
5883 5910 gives 10.2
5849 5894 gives 10.7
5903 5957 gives 11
